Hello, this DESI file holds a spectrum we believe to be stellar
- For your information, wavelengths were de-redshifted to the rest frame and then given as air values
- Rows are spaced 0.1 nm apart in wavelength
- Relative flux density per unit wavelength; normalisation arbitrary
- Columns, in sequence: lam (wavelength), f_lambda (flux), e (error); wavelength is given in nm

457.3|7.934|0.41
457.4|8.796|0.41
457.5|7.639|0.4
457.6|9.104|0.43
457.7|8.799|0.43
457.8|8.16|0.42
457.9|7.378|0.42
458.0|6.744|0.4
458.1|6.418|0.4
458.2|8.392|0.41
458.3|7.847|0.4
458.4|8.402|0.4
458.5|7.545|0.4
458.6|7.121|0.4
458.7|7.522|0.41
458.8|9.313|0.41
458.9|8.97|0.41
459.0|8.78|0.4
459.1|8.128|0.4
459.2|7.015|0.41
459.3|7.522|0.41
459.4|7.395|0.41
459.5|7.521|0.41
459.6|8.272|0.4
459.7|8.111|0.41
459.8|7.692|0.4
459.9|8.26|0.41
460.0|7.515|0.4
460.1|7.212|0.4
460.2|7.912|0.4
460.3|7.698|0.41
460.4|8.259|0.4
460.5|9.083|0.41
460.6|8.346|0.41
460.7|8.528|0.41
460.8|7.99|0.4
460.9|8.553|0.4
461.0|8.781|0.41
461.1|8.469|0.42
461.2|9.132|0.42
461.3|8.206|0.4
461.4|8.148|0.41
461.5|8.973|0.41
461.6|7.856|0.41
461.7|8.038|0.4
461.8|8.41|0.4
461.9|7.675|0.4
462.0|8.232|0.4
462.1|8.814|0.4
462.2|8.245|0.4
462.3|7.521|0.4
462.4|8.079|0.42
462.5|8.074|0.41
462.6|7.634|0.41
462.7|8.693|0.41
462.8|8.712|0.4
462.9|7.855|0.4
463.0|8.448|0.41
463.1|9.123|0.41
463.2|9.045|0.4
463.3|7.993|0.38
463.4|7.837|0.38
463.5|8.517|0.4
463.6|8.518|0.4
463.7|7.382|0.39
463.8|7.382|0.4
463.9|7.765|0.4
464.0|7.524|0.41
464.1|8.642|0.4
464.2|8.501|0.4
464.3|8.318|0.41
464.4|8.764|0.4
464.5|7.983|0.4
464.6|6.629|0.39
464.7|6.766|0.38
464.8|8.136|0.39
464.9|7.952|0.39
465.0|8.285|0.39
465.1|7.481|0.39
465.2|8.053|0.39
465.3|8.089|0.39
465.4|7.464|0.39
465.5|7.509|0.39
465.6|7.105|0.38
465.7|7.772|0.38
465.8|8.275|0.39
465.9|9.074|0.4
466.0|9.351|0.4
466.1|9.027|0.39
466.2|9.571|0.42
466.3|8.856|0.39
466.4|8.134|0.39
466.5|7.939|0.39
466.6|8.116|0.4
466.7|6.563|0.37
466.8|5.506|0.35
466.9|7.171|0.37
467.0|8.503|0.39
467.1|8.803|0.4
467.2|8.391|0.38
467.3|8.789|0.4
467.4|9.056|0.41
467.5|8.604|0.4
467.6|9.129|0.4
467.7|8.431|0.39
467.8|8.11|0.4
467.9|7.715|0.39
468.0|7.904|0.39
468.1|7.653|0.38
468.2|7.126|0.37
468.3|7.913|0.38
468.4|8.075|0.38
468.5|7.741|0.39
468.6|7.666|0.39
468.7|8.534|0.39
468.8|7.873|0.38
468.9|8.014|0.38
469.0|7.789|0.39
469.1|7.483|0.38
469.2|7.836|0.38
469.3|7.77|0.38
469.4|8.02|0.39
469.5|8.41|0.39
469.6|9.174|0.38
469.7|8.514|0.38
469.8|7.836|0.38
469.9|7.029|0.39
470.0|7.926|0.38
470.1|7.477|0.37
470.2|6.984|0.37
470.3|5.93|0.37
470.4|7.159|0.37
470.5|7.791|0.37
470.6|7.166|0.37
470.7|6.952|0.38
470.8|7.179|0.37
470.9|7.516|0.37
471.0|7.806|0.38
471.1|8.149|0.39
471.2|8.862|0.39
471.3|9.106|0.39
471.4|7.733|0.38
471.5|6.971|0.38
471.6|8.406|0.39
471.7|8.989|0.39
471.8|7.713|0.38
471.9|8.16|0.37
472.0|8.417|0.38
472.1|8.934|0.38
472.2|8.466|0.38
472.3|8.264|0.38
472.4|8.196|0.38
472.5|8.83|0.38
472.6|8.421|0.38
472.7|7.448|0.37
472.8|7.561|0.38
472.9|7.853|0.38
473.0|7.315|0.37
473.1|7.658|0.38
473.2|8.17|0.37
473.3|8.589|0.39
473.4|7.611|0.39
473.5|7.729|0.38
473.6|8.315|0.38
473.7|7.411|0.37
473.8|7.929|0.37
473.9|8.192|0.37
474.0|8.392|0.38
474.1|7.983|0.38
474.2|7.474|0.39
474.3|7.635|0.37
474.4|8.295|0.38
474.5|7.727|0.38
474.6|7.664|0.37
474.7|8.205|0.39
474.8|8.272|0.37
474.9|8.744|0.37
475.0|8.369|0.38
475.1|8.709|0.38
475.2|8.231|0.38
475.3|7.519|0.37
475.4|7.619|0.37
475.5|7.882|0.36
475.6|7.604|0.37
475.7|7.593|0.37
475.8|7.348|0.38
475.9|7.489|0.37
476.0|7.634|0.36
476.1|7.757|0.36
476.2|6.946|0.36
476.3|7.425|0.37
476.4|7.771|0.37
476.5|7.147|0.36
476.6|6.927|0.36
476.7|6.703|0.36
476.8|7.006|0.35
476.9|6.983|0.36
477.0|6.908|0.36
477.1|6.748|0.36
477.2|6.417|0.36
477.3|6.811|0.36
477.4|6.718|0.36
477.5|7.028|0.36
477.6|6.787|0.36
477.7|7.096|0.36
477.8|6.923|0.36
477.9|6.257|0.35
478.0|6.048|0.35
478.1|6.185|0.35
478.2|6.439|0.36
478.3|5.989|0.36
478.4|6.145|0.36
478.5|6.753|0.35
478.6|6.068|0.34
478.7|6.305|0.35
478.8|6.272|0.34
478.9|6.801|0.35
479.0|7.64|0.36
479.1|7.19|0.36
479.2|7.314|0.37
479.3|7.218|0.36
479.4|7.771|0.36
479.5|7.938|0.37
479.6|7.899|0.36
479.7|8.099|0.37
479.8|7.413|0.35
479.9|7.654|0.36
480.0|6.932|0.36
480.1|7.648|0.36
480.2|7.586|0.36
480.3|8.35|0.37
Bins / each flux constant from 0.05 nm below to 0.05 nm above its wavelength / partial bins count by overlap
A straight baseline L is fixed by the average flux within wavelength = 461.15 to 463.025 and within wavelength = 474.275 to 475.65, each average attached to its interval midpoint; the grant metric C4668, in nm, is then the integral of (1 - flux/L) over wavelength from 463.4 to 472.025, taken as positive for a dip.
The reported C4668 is 0.21 nm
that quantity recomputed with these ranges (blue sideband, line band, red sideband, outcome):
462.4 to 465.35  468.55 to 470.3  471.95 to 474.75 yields 0.043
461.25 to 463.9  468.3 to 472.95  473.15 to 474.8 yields 0.069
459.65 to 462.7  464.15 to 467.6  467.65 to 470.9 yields -0.076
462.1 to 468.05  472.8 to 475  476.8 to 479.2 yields -0.261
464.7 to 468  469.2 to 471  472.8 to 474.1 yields 0.096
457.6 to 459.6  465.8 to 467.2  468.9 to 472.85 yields -0.055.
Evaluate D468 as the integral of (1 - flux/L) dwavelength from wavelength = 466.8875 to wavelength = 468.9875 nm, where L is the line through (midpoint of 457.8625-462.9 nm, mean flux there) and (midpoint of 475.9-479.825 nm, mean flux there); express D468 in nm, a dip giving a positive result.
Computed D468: -0.159 nm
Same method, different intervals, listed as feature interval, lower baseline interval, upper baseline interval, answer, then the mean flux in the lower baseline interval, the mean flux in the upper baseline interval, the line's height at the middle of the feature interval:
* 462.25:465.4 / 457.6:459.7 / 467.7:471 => -0.096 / 7.9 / 7.71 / 7.81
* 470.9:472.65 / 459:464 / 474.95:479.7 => -0.192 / 8.13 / 7.12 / 7.48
